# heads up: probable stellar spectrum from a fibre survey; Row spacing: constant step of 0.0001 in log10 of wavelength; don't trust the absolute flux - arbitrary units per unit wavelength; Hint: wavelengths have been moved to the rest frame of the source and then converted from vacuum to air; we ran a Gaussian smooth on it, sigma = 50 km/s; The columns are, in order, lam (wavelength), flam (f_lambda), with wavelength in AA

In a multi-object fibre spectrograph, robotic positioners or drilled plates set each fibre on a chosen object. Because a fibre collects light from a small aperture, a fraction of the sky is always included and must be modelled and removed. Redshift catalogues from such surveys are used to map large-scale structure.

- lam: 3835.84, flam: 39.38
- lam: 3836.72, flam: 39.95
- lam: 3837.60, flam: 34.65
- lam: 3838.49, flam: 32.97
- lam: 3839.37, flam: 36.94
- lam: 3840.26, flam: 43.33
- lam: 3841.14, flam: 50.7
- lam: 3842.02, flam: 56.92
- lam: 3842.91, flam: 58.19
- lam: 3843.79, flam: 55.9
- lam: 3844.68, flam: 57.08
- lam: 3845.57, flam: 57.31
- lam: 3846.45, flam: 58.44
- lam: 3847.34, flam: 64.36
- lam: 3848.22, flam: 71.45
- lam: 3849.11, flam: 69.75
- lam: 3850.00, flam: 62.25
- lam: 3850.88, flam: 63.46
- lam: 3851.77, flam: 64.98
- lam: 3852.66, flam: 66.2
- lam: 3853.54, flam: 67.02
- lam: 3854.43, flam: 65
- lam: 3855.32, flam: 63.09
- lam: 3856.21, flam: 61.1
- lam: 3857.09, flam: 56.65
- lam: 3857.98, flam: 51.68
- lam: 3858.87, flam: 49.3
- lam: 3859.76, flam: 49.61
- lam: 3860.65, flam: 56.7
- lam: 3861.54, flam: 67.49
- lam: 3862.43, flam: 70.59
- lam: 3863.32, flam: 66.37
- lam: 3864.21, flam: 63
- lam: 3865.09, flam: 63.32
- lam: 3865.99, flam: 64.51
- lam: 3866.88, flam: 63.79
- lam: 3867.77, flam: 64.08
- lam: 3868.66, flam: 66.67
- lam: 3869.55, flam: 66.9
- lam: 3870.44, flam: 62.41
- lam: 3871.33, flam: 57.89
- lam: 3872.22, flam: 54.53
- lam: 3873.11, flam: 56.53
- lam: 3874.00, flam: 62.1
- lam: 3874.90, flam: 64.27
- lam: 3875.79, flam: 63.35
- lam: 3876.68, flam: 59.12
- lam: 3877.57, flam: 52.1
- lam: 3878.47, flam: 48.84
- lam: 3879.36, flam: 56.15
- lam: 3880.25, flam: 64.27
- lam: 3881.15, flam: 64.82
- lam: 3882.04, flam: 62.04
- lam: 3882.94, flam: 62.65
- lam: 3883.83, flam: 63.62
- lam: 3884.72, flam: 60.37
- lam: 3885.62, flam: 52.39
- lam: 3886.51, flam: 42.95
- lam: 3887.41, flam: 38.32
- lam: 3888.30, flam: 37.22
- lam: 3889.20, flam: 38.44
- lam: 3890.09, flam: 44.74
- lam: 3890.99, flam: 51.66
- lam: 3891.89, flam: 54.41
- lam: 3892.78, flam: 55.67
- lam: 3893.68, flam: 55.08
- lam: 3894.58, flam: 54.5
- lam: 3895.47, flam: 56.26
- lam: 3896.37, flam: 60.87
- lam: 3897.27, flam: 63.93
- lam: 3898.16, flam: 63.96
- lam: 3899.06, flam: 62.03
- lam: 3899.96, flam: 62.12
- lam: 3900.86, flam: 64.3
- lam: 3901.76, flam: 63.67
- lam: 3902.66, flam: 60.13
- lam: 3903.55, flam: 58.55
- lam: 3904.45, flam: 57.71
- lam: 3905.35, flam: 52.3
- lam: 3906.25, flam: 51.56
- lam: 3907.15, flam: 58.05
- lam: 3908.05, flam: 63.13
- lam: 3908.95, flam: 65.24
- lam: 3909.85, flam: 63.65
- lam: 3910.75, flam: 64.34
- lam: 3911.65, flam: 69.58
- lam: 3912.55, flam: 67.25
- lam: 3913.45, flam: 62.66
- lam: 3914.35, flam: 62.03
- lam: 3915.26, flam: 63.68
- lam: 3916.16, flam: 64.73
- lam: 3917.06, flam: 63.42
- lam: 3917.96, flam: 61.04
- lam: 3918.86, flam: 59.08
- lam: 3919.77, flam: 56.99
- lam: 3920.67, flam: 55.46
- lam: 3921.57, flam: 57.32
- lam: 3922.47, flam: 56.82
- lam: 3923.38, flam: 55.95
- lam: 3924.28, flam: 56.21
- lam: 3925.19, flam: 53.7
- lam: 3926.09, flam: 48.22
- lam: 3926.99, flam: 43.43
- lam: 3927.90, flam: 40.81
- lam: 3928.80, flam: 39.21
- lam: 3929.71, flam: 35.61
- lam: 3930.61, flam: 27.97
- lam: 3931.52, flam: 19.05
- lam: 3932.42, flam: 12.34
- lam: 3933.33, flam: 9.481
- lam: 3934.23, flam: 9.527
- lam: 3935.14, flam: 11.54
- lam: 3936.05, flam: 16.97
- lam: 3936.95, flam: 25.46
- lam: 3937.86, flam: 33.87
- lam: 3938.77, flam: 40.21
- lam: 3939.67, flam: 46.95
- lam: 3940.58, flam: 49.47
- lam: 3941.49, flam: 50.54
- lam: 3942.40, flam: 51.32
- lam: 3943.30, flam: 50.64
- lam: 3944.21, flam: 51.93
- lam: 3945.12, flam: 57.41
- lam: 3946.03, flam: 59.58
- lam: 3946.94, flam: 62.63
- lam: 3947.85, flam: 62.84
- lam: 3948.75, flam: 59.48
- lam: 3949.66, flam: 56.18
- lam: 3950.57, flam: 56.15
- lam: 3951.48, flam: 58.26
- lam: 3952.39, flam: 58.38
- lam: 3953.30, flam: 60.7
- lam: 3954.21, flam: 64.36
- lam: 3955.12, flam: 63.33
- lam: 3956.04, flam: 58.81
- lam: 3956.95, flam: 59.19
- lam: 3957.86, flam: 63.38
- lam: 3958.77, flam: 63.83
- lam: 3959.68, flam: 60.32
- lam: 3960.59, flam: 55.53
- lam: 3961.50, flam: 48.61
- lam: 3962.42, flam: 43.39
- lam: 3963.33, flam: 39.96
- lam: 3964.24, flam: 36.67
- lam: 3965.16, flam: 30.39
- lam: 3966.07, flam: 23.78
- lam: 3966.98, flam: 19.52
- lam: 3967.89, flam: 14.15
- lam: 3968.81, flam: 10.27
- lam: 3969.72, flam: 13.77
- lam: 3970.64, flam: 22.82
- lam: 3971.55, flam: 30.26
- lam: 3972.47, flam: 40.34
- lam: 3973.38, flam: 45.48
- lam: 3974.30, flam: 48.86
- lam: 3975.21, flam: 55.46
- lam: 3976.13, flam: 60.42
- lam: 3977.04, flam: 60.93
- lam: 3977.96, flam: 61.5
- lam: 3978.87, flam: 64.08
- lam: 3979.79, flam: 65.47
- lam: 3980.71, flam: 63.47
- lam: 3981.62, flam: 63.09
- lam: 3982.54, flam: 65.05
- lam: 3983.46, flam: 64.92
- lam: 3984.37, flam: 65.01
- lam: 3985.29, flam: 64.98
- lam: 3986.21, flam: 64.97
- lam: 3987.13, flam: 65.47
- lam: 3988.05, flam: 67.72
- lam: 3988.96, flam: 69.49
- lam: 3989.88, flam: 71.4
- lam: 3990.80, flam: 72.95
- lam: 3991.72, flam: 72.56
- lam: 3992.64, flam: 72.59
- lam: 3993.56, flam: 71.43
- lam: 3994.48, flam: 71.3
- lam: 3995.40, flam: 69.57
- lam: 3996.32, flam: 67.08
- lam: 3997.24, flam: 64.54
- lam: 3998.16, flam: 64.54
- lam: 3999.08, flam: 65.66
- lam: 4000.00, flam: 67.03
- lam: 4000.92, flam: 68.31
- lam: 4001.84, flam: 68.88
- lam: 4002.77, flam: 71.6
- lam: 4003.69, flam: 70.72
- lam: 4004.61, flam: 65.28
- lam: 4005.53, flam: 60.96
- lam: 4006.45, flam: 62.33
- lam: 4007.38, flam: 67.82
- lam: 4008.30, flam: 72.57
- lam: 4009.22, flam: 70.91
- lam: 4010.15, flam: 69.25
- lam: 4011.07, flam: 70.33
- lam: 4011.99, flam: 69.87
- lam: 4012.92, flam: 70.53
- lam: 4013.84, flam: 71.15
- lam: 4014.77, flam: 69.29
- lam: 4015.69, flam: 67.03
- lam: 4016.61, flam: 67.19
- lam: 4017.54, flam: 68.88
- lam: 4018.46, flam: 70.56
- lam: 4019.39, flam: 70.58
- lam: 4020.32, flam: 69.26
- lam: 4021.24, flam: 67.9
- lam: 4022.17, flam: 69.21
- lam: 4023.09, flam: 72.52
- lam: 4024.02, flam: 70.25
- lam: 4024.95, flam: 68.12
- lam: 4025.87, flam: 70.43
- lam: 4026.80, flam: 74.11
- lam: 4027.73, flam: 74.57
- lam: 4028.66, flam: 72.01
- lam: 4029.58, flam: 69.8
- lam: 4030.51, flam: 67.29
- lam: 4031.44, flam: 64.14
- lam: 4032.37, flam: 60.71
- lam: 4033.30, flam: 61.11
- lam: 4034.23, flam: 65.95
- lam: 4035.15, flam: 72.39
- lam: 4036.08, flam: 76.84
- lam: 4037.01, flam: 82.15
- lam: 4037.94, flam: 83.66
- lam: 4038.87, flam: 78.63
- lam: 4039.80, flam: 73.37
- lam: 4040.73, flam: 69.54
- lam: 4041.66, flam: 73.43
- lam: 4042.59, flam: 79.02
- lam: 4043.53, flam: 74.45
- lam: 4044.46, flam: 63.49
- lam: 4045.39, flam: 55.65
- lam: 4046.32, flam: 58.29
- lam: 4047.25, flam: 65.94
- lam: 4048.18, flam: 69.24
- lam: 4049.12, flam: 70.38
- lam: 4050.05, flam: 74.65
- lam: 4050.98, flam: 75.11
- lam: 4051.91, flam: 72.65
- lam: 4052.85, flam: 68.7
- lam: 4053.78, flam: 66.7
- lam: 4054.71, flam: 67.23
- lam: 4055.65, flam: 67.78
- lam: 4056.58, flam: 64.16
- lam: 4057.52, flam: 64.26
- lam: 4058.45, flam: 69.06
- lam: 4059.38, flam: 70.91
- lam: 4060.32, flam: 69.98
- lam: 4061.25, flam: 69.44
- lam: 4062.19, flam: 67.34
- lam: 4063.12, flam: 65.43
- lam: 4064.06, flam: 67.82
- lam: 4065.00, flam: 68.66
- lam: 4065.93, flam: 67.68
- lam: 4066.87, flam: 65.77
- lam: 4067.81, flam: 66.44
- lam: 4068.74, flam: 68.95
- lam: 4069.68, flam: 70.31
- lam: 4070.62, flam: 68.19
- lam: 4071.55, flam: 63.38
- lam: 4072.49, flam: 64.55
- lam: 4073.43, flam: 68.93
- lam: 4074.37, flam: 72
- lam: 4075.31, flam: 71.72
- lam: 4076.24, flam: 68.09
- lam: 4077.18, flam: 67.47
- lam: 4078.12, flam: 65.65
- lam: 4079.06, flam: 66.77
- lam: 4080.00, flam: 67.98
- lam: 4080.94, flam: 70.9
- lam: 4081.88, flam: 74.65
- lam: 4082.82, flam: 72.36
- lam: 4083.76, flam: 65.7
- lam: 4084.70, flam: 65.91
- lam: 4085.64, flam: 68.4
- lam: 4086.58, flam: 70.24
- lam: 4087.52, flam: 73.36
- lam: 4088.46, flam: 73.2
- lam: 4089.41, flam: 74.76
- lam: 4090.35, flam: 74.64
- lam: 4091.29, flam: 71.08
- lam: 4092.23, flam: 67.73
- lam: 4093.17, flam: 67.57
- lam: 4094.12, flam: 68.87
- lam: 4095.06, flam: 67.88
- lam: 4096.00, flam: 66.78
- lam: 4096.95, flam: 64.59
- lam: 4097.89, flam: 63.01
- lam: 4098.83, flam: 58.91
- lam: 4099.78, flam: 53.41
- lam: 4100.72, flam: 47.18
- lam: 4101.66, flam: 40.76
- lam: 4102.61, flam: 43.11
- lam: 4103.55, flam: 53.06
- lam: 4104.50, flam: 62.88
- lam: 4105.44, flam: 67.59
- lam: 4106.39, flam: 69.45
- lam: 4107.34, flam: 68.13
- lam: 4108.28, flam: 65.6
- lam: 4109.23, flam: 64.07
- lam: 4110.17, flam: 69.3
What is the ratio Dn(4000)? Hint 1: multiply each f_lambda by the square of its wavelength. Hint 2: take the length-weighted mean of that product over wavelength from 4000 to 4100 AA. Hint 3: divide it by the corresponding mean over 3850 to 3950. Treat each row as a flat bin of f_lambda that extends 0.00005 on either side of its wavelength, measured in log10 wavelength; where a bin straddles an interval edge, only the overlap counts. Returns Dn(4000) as 1.4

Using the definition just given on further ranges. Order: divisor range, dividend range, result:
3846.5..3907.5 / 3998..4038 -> 1.26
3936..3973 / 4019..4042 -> 1.61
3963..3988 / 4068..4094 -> 1.55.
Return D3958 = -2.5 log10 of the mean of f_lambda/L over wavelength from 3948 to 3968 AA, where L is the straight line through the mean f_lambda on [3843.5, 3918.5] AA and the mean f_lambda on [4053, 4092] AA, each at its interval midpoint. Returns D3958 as 0.24 mag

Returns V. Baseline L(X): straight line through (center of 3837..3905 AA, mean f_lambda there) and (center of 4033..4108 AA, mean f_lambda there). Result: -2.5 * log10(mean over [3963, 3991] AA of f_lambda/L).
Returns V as 0.262 mag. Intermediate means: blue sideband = 57.8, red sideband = 67.7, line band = 49.6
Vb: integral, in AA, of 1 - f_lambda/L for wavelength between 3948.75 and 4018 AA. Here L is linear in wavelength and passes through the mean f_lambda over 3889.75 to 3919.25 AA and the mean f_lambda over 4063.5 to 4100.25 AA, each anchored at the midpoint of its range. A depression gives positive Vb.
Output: 5.4 AA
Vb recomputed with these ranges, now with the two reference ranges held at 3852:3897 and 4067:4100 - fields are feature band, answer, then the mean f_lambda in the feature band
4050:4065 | -0.39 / 68.7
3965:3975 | 5.56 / 27.9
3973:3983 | 0.56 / 59.5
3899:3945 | 8.21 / 49.5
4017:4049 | -2.12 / 70.1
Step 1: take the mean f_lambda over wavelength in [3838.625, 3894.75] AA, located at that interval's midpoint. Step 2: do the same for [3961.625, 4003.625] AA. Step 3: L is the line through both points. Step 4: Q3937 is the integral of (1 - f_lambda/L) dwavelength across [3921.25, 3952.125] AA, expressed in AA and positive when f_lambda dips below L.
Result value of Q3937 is 7.2 AA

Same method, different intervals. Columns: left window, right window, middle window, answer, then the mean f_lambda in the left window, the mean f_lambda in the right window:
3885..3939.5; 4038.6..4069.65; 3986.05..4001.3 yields -2.0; 49.9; 68.7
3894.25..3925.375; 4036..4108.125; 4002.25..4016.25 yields -0.8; 60.4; 67.6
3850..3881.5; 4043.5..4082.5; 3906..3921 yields 0.2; 61.1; 68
